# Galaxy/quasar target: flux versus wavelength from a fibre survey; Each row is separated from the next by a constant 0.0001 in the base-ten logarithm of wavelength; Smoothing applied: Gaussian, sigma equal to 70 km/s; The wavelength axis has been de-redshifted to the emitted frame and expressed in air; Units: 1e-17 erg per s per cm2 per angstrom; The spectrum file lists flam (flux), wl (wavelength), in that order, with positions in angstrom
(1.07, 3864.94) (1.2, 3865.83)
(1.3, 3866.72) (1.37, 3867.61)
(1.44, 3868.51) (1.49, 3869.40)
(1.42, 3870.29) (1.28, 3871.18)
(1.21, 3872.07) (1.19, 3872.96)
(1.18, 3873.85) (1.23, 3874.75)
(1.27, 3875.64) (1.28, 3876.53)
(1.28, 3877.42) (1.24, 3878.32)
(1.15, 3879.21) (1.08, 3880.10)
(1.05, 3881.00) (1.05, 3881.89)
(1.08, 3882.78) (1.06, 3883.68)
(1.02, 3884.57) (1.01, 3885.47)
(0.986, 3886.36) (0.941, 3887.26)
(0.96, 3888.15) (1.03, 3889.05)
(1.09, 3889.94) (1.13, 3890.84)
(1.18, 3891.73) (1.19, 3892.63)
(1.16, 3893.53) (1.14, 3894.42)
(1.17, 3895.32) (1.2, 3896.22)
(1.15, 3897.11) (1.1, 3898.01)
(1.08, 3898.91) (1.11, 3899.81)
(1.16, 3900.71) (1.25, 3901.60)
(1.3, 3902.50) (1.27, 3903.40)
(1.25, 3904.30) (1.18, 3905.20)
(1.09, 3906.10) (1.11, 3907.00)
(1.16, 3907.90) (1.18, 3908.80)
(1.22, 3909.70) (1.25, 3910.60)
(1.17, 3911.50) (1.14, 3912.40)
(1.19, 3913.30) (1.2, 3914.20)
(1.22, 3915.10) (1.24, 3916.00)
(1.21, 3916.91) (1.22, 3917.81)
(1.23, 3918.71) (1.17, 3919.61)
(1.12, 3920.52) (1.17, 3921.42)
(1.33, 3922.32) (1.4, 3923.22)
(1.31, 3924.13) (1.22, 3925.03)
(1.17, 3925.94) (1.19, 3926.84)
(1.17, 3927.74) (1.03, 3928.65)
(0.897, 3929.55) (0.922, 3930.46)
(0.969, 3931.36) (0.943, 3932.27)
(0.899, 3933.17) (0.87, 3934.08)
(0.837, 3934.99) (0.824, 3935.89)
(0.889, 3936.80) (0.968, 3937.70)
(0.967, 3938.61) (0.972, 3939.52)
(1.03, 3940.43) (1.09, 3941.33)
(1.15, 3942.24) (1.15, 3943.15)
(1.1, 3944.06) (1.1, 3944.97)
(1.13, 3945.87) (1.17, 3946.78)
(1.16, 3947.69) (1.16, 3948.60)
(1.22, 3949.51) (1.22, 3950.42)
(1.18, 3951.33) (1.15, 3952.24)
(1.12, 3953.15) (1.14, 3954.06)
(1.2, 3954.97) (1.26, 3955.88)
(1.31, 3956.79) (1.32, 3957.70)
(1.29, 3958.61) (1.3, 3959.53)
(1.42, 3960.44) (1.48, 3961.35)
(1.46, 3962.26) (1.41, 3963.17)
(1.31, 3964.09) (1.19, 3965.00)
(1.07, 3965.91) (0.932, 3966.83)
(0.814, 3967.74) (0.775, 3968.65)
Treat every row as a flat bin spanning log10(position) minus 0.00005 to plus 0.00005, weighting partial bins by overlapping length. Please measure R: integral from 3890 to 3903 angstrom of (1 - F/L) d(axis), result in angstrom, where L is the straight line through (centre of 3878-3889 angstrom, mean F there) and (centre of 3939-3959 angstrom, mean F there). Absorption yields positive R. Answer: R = -1.1 angstrom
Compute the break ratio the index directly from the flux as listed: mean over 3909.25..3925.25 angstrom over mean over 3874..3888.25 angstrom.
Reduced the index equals 1.1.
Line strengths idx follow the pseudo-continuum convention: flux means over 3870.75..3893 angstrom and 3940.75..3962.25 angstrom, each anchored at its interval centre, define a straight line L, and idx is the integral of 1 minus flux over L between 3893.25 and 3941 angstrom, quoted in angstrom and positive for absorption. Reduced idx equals 1.8 angstrom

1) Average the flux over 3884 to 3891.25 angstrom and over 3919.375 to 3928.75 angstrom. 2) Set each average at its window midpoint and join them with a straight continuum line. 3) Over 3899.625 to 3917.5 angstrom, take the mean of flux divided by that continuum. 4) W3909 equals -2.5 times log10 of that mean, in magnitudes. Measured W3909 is -0.06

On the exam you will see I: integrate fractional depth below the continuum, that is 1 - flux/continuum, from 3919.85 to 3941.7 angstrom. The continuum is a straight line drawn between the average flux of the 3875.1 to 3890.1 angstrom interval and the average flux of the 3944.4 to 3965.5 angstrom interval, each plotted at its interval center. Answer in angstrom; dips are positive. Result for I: 2.64 angstrom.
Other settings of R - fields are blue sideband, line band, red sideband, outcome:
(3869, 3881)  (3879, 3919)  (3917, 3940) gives 0.8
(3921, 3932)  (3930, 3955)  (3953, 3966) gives 3.4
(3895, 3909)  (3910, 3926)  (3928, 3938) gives -2.8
